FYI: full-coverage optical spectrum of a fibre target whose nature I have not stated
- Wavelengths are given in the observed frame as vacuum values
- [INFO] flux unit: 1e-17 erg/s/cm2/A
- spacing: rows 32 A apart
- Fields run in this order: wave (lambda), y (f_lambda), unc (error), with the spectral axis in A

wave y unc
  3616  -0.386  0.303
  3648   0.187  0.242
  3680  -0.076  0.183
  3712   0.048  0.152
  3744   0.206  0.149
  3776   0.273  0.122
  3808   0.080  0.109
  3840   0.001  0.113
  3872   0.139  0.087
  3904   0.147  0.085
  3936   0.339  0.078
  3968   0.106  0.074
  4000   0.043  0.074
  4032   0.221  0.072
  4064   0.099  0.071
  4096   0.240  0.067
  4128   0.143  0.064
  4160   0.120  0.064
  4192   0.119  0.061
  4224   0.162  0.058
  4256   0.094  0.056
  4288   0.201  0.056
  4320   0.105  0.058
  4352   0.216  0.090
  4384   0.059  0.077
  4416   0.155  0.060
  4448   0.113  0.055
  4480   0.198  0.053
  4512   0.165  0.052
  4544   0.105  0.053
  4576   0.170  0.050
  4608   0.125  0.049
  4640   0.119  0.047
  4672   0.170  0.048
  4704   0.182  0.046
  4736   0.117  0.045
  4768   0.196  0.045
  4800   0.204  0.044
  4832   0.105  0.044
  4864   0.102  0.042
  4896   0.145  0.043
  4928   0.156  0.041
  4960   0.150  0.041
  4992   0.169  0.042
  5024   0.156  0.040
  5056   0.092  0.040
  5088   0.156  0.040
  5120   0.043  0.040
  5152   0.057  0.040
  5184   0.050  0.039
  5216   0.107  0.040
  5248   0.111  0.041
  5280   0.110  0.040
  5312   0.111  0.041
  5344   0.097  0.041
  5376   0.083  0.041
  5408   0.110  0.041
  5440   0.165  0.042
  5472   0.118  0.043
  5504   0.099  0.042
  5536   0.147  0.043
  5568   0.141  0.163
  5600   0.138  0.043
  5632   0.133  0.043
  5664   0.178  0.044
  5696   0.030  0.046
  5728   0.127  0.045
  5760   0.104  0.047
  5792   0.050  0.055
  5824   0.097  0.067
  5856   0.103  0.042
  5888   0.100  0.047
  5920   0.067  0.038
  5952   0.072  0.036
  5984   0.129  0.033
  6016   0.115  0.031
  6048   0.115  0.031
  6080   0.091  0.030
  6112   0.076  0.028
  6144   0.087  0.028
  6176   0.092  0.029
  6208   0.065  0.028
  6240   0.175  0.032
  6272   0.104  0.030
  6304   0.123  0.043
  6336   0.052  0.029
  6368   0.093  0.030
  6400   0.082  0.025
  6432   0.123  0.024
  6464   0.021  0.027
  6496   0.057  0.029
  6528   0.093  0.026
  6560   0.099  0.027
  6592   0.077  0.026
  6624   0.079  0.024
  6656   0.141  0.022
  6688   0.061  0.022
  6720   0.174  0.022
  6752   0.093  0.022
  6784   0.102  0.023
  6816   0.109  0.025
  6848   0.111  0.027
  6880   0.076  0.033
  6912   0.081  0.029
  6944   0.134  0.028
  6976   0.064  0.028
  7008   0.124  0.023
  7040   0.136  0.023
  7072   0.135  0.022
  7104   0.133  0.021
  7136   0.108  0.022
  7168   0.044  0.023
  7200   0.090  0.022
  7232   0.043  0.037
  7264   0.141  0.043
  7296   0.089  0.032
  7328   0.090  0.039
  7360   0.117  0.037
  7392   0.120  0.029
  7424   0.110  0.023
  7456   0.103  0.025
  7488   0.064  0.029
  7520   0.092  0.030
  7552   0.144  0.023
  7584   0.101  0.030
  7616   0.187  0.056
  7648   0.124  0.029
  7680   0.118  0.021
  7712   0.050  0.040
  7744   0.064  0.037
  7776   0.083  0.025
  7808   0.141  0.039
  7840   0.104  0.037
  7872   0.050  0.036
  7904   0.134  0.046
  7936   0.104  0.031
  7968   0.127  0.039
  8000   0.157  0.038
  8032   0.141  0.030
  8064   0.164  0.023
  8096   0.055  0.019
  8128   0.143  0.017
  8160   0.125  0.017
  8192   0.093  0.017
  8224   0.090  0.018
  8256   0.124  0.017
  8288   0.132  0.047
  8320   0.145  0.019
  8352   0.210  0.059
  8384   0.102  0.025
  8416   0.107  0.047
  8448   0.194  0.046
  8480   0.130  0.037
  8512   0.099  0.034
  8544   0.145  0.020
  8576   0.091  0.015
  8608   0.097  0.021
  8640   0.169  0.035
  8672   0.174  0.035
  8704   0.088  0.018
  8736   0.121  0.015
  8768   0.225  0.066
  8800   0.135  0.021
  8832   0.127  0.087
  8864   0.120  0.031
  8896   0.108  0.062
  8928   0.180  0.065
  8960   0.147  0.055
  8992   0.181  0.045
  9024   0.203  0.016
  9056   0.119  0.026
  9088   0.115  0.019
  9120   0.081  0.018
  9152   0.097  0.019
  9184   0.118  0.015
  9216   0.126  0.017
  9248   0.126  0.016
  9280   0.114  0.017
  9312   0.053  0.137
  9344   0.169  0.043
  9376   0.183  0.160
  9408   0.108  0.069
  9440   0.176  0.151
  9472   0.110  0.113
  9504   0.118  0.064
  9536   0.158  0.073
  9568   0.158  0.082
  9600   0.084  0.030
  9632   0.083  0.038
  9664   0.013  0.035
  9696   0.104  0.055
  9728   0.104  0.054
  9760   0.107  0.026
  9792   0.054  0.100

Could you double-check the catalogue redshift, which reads 0.80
